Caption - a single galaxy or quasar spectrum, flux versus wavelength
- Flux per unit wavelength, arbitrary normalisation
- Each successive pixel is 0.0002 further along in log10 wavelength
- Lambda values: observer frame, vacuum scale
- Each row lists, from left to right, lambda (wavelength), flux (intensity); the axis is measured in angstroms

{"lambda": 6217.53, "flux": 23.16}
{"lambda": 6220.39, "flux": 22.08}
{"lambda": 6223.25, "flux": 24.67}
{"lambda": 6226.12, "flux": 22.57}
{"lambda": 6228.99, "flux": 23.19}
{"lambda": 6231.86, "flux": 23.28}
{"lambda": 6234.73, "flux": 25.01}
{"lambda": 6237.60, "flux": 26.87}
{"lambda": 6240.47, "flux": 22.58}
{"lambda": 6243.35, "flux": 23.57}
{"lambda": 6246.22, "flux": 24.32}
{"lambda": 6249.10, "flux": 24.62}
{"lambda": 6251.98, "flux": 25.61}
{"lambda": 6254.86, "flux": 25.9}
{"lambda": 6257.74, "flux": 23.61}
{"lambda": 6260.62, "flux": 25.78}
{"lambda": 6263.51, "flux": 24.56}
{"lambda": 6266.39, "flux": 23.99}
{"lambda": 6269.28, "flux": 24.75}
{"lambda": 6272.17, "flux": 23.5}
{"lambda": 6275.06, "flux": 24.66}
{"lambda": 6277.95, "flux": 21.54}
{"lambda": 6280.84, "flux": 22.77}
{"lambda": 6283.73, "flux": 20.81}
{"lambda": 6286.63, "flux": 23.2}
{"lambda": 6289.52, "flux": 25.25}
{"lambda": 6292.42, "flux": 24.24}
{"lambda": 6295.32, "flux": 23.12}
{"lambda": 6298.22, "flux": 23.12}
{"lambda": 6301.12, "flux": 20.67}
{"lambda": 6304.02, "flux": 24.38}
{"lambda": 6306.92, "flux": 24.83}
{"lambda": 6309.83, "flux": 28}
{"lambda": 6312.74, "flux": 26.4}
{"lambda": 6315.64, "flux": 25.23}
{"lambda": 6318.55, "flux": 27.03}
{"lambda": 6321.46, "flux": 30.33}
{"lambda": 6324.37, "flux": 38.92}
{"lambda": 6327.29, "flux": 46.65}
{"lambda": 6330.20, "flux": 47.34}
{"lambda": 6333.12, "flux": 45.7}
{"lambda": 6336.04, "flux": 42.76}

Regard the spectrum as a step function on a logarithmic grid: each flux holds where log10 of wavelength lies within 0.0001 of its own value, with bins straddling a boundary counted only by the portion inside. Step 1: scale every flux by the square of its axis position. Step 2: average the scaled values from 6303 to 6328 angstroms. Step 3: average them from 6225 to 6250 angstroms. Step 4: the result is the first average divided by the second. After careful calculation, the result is 1.3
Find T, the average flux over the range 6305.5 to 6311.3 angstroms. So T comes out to 26.4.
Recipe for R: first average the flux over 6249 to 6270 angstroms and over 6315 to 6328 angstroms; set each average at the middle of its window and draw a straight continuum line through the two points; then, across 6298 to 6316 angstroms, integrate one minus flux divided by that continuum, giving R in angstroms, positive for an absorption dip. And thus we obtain 3.84 angstroms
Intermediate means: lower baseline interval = 24.9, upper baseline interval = 33.4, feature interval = 24.7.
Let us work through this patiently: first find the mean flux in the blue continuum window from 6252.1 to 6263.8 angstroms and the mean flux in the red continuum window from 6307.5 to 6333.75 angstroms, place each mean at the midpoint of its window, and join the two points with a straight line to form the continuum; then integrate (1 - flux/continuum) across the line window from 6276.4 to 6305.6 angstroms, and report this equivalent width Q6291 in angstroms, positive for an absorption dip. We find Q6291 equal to 6.9 angstroms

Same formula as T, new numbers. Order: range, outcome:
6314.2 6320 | 26.1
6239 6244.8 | 23.1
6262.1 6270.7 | 24.4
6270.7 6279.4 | 23.2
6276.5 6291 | 22.7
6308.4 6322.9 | 27.4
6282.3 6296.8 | 23.3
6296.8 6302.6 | 21.9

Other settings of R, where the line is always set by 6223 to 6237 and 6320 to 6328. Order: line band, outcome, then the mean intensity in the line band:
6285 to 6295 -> 2.7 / 24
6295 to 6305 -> 3.4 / 22.7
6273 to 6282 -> 2.3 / 23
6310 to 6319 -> 2.5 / 26.4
